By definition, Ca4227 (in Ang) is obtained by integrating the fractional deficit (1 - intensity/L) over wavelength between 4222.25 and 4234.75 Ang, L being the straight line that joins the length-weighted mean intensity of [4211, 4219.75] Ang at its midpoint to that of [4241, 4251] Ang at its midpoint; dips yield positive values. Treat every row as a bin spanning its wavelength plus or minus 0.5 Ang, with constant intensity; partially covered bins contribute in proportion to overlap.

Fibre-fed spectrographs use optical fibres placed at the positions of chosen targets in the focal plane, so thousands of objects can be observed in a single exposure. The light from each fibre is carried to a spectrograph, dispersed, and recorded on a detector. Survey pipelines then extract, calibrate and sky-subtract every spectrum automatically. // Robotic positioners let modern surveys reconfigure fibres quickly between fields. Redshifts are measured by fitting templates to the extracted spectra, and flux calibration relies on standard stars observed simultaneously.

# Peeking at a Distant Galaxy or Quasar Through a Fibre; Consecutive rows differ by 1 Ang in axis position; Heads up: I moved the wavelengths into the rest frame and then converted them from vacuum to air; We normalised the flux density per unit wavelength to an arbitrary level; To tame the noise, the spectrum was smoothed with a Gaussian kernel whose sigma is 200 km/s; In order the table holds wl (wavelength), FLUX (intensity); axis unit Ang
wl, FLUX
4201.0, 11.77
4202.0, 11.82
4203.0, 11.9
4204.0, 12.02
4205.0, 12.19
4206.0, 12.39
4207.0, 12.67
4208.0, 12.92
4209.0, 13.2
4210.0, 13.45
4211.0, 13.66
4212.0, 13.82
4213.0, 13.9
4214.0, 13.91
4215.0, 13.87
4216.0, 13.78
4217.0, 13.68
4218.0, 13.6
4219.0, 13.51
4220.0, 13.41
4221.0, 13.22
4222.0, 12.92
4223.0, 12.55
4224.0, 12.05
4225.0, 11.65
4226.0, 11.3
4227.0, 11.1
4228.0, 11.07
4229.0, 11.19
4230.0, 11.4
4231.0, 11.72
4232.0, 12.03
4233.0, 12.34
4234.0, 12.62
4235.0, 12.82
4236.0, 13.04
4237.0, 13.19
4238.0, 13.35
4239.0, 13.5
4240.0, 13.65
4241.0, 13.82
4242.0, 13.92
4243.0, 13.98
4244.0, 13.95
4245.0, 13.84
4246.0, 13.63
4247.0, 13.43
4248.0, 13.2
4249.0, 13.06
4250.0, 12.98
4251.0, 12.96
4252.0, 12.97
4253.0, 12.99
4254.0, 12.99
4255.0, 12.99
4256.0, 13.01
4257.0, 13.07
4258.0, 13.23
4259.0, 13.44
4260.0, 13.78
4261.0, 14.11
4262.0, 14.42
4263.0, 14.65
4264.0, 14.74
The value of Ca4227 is 1.7 Ang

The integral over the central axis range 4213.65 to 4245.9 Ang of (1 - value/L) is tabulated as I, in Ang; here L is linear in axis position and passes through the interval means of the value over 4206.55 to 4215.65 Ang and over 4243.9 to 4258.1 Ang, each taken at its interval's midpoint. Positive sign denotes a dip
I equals 1.2 Ang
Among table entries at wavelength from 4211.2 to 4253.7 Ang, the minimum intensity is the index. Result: 11.07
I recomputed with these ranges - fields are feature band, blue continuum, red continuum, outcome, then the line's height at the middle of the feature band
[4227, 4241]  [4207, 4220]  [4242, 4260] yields 1.01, 13.4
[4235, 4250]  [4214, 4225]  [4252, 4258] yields -0.46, 13.1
